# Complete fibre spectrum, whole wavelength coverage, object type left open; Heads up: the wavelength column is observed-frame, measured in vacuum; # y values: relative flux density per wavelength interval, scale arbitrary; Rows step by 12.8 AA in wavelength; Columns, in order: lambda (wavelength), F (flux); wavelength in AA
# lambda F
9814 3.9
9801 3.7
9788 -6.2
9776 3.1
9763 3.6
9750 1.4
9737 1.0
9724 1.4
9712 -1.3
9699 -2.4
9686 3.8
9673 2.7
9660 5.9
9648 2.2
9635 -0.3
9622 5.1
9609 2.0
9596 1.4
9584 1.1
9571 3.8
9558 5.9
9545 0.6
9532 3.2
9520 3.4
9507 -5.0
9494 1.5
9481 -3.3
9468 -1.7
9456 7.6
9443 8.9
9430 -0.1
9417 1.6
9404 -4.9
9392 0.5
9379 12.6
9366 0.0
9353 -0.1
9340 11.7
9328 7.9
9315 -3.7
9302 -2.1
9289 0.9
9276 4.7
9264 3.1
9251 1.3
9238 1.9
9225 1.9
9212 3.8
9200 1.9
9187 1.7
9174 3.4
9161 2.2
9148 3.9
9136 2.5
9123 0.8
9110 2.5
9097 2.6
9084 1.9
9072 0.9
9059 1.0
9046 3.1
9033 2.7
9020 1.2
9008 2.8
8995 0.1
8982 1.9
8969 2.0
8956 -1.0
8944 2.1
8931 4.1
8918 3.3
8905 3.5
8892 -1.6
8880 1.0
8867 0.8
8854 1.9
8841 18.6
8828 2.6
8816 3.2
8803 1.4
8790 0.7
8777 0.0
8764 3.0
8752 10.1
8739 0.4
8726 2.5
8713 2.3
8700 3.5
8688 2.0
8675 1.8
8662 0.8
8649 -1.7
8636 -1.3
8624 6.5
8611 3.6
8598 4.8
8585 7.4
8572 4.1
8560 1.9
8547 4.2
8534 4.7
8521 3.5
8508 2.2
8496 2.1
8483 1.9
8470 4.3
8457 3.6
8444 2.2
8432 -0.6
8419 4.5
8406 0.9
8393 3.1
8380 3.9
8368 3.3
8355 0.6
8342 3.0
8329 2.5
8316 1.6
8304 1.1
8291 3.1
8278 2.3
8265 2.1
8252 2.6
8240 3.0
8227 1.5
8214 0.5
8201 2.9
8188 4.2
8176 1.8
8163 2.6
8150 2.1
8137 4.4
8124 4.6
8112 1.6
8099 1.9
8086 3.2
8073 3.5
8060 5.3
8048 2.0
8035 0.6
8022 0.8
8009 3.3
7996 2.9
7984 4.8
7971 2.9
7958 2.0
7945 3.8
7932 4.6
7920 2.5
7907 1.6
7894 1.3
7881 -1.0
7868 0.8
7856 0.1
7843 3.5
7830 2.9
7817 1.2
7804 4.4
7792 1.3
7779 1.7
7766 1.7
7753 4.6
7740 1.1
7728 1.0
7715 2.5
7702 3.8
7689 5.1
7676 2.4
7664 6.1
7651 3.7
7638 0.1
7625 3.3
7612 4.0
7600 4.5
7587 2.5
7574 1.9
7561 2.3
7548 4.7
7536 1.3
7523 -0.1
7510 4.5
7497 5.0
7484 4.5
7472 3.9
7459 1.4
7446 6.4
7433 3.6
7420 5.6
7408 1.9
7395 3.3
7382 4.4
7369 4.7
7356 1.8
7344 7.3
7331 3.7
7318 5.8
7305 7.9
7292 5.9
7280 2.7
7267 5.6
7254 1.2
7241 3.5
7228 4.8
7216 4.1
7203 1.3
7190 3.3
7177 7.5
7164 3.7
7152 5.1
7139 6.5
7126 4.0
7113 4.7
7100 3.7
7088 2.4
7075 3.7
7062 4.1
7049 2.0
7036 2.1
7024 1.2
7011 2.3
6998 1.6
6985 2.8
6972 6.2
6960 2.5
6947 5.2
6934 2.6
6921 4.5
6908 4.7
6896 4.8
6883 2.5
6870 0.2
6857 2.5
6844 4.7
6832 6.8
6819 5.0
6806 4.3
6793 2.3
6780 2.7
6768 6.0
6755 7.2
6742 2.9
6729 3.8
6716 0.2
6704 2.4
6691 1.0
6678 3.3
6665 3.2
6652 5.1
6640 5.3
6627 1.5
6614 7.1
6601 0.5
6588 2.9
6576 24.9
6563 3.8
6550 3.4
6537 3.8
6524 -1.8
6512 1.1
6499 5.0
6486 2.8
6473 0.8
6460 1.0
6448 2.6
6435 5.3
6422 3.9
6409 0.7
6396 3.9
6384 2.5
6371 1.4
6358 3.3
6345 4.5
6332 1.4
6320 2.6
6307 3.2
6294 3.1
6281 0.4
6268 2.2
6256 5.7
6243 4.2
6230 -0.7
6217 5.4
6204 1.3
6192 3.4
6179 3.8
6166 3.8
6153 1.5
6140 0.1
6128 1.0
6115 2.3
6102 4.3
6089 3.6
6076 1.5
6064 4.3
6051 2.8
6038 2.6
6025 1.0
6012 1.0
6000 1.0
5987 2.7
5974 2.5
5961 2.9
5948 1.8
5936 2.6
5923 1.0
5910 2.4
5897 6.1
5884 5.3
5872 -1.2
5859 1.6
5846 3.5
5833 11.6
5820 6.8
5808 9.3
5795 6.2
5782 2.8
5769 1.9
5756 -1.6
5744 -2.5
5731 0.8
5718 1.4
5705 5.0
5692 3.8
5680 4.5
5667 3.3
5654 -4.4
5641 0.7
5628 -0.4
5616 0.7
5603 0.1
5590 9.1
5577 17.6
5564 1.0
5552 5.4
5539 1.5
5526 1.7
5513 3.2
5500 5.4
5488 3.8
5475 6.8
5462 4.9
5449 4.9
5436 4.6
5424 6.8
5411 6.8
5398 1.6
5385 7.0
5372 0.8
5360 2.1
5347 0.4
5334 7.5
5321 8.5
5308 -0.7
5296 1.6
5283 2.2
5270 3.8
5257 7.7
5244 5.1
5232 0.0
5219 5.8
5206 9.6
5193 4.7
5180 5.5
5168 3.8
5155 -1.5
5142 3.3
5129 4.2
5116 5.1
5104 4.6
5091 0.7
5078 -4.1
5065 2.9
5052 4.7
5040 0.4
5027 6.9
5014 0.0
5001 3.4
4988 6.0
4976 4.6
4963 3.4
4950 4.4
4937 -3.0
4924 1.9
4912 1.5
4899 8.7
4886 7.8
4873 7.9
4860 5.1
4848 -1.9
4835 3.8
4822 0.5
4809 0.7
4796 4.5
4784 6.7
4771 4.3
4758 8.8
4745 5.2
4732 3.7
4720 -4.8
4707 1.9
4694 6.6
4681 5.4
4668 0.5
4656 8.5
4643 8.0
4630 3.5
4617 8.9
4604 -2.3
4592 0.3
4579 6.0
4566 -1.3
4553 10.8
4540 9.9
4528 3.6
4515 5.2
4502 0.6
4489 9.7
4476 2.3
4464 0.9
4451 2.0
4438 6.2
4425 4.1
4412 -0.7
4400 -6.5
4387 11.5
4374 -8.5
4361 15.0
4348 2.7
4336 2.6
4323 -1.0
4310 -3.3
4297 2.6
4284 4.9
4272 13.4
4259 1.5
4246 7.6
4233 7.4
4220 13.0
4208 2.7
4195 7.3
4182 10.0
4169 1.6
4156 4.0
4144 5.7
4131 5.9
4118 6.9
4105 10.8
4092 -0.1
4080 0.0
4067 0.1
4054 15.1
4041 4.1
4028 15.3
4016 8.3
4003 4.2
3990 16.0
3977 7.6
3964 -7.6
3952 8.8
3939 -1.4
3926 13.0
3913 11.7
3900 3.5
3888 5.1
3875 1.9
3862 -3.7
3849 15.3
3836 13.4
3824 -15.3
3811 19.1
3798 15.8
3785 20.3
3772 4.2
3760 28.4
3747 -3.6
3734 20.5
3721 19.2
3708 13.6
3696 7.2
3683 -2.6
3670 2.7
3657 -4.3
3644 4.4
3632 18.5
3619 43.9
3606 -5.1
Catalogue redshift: 0.76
